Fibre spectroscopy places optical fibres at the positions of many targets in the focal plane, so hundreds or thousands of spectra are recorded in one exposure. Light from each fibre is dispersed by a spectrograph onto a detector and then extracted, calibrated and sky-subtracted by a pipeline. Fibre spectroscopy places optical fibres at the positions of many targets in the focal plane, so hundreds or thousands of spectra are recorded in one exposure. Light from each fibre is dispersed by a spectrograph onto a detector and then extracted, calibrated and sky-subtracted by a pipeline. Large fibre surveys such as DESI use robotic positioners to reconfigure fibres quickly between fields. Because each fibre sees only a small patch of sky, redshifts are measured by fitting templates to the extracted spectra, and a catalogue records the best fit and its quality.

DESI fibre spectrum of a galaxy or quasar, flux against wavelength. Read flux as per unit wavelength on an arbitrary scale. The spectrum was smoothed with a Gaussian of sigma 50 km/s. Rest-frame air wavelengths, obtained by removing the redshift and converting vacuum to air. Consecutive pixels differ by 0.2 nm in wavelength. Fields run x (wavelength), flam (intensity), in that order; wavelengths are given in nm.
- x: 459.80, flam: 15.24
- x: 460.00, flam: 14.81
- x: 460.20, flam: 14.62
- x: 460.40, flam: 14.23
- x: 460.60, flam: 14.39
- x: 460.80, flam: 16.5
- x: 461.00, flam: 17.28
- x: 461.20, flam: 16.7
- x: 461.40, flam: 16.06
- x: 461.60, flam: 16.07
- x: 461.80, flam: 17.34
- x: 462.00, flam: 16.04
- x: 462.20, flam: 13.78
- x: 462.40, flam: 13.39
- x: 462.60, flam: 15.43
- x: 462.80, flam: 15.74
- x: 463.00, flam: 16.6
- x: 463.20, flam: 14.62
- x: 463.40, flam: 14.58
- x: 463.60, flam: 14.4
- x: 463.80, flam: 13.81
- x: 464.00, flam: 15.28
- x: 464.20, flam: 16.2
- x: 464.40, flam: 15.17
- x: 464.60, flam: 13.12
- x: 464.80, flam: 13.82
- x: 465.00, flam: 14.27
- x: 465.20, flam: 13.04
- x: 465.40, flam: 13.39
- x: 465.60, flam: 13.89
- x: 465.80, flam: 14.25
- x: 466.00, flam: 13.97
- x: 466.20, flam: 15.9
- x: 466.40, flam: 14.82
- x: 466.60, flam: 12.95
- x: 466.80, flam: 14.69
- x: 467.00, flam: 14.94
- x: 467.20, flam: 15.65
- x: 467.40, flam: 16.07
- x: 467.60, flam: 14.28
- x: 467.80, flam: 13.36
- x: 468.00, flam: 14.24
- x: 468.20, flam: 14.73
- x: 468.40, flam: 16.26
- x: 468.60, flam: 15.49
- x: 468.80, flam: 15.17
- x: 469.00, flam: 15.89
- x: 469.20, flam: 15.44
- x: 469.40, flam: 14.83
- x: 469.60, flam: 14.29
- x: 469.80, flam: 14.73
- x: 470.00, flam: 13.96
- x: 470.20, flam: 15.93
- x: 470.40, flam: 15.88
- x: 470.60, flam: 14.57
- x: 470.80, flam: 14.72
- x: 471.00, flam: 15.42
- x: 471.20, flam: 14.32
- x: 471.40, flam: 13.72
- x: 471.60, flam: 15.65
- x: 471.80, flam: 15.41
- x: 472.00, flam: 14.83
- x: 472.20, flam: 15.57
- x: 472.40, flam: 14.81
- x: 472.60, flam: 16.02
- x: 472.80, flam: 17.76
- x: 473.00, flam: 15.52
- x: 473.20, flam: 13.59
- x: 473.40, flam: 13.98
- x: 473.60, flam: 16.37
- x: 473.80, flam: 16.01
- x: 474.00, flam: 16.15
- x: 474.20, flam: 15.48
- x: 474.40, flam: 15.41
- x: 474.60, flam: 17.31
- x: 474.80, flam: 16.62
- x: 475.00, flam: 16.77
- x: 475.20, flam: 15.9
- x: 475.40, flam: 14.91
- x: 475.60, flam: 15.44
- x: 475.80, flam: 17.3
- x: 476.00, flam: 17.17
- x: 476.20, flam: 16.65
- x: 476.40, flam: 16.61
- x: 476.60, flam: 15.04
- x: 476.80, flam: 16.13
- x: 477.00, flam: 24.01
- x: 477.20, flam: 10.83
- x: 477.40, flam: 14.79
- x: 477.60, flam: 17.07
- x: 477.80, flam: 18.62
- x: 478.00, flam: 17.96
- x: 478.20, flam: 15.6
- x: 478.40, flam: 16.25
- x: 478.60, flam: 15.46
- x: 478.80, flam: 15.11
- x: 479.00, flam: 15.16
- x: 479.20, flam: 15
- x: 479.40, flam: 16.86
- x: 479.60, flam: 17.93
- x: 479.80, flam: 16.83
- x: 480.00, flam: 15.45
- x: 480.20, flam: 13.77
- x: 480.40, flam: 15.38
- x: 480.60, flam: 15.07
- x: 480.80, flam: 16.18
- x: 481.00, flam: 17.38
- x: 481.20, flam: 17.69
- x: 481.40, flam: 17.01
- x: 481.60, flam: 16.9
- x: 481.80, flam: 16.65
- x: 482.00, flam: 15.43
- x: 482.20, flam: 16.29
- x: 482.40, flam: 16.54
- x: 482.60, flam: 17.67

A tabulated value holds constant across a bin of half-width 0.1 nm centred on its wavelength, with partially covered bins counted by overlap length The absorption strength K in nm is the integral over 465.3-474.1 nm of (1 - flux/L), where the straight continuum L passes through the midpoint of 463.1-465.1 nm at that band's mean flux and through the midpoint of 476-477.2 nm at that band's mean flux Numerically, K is 0.38 nm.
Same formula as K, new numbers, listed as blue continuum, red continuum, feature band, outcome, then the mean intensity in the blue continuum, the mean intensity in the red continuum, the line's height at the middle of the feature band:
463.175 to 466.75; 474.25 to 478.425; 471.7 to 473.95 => 0.05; 14.3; 16.5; 15.8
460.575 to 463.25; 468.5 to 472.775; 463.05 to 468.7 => 0.33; 15.8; 15.1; 15.5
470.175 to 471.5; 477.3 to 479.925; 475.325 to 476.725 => -0.03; 14.9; 16.3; 15.9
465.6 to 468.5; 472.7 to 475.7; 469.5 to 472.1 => 0.07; 14.7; 15.8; 15.3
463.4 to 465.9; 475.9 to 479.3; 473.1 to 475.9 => 0.00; 14.2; 16.3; 15.8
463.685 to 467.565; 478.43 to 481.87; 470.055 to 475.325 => -0.08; 14.5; 16.1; 15.3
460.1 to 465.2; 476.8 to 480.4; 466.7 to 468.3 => 0.08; 15.1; 16.2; 15.5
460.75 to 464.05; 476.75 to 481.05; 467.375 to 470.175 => 0.15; 15.5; 16.2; 15.8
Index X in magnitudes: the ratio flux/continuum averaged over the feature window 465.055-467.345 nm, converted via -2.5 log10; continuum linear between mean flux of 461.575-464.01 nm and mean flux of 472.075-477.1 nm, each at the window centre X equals 0.081 mag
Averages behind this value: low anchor 15.1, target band 14.4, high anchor 16.3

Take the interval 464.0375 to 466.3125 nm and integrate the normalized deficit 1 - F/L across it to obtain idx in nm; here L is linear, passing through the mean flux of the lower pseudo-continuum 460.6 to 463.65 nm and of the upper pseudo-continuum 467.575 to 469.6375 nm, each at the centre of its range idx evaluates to 0.15 nm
